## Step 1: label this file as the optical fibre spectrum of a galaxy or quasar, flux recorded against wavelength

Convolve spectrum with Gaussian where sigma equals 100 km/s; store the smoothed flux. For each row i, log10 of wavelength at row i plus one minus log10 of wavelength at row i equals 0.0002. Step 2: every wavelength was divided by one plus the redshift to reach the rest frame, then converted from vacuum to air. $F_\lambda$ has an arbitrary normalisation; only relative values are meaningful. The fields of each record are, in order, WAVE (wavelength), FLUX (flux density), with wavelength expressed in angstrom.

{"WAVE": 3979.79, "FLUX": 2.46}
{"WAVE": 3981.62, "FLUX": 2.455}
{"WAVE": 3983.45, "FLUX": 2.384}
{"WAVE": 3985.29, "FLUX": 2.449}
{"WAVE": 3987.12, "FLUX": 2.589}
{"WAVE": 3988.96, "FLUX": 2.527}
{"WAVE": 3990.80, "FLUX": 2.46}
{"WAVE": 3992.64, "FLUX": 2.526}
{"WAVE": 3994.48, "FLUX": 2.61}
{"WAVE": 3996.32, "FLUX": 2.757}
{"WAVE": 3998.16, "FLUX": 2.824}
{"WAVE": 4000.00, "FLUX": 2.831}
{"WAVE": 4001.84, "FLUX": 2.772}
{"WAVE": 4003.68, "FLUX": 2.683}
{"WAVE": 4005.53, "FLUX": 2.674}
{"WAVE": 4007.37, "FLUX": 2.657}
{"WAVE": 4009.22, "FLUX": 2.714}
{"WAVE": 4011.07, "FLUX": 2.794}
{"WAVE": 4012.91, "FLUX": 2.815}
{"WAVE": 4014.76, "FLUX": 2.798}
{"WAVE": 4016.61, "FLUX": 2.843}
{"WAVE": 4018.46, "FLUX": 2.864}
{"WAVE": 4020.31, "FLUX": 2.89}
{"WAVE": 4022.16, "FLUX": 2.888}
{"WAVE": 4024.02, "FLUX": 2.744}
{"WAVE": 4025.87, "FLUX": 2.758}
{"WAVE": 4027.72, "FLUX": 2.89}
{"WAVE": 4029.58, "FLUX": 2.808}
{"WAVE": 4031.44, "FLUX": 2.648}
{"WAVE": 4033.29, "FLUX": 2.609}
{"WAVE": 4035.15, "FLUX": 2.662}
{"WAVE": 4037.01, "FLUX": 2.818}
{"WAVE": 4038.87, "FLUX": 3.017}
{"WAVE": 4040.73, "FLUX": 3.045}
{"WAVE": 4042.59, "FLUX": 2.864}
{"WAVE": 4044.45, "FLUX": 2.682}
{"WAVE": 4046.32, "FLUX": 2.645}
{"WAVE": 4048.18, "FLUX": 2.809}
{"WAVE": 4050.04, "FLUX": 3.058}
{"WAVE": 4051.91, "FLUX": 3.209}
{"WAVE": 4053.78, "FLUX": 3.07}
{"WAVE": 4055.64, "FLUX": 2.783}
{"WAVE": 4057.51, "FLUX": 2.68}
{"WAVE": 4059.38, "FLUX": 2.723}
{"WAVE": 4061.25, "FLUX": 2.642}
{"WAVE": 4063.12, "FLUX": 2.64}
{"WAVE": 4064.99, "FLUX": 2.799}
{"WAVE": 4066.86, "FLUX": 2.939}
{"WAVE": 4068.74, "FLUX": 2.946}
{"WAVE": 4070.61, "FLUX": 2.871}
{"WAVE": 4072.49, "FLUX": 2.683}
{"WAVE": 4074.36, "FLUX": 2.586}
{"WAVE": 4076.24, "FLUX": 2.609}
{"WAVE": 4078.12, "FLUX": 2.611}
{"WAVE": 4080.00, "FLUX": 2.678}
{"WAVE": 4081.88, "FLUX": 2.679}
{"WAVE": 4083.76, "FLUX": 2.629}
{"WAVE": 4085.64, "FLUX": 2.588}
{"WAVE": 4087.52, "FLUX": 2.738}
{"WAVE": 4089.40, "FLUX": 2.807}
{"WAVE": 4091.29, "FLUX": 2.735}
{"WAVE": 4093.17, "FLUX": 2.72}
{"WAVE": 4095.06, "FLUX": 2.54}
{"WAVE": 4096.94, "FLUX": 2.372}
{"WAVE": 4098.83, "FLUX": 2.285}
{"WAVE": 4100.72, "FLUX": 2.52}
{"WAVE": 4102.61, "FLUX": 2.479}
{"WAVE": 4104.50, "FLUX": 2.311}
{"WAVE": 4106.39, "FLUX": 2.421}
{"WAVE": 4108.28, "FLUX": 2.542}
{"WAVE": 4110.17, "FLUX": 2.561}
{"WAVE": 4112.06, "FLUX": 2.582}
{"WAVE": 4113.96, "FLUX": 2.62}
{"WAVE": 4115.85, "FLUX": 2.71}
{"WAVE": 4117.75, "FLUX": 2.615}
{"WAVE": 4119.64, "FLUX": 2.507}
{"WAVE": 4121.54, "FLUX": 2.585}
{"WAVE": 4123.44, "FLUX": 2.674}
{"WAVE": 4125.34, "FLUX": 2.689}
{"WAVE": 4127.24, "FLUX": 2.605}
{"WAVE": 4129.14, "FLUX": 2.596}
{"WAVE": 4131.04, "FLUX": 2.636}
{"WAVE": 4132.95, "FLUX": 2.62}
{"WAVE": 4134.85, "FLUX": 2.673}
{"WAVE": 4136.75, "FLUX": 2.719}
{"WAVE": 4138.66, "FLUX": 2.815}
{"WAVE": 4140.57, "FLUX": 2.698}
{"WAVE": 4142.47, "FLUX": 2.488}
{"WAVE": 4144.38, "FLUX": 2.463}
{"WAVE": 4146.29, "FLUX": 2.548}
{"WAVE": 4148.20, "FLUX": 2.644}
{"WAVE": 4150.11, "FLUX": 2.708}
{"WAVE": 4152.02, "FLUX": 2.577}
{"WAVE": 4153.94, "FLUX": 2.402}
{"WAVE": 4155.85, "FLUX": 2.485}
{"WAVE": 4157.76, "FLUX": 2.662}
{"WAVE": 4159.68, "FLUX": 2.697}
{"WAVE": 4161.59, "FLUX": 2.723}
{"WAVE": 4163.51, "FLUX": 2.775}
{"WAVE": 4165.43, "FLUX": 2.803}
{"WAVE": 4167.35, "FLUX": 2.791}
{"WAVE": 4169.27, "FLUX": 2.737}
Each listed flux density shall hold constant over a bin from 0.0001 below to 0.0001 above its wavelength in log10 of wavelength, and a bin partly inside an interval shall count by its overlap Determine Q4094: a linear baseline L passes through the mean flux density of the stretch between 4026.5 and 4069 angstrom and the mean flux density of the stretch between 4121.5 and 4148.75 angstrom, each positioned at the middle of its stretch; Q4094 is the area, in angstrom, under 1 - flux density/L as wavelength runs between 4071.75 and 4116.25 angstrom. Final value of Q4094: 2.3 angstrom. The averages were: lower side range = 2.82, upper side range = 2.63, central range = 2.58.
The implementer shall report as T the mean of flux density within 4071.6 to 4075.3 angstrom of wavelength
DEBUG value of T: 2.64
